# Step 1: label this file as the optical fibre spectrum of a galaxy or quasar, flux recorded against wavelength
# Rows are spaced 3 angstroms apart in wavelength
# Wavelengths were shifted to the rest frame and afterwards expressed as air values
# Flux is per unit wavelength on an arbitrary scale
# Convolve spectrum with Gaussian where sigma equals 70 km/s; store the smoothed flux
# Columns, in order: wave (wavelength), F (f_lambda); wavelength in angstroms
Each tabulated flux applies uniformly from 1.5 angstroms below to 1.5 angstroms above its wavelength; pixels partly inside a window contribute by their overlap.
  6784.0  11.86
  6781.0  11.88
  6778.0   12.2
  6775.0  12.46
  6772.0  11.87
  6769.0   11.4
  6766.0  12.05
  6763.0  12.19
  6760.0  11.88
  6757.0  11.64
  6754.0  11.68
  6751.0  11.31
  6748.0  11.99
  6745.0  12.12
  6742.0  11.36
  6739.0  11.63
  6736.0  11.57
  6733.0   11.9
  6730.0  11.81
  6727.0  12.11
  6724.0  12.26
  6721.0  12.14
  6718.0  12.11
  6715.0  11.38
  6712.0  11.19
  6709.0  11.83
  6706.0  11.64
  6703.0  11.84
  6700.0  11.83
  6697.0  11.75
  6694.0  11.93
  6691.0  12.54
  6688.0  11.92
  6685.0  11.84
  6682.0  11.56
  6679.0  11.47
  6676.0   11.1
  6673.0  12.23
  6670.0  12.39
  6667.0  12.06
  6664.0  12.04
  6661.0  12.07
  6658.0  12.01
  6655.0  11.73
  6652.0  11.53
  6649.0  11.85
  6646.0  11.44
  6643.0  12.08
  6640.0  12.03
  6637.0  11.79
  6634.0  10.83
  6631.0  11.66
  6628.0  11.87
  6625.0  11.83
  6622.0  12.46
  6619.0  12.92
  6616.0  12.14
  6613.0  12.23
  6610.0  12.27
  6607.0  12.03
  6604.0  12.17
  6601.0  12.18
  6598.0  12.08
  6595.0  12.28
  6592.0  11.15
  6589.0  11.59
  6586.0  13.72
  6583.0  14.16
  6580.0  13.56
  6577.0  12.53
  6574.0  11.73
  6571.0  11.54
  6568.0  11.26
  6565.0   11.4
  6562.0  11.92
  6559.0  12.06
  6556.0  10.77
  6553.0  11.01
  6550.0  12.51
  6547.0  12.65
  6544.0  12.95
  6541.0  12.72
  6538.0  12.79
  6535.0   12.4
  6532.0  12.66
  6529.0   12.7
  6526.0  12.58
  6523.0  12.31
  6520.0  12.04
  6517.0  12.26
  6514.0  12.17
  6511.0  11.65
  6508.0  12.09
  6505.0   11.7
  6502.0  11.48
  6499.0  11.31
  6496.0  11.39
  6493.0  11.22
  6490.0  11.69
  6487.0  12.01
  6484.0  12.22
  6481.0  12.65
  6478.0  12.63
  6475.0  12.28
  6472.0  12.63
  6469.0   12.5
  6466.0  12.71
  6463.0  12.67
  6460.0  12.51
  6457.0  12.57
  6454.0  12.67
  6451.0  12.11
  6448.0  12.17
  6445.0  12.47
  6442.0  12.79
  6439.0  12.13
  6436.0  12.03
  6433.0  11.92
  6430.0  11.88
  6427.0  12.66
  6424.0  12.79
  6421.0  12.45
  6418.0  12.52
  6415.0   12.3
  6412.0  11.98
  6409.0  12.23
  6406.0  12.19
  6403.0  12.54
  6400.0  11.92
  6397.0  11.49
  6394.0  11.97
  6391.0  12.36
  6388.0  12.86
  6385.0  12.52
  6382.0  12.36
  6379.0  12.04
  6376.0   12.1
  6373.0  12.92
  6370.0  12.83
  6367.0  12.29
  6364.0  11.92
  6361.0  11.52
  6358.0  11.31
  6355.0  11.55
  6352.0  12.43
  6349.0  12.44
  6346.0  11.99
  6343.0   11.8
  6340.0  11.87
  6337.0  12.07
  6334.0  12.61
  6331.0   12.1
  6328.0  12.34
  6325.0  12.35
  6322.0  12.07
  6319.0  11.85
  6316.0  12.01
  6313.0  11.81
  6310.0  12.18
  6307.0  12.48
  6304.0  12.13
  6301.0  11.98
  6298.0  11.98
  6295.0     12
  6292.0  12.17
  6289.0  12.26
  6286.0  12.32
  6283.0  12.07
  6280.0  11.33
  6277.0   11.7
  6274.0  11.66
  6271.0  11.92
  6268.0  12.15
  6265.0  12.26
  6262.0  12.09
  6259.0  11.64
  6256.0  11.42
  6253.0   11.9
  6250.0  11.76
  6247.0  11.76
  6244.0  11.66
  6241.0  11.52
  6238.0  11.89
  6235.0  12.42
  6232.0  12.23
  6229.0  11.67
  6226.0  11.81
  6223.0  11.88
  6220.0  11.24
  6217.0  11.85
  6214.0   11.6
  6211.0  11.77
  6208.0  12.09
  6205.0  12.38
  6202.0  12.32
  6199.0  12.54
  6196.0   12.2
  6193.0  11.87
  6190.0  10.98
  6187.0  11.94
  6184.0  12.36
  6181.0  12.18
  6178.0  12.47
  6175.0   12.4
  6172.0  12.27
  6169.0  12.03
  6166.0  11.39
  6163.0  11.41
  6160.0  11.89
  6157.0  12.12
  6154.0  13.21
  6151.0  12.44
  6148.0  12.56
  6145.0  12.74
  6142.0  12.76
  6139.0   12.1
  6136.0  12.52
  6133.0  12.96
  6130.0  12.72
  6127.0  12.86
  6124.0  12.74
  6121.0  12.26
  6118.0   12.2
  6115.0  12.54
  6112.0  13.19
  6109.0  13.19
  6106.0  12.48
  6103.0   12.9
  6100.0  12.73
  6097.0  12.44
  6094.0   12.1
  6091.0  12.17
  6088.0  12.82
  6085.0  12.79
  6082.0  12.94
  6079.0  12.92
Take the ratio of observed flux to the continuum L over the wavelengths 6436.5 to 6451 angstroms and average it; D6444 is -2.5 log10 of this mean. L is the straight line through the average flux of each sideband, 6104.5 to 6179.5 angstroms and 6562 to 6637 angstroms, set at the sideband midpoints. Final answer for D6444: -0.01 mag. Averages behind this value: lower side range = 12.5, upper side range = 12.1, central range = 12.3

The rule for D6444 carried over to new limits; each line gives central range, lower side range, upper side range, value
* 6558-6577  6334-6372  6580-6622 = 0.06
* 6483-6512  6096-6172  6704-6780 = 0.04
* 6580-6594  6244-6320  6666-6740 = -0.08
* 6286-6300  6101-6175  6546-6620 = 0.02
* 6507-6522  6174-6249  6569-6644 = 0.01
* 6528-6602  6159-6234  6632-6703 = -0.04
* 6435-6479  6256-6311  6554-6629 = -0.03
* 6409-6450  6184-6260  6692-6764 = -0.04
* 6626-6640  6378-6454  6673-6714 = 0.02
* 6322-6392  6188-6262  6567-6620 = -0.02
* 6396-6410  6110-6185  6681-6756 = 0.01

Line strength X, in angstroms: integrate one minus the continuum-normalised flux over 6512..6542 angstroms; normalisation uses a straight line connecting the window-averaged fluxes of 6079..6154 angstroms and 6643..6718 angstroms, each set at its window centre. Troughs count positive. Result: -1.0 angstroms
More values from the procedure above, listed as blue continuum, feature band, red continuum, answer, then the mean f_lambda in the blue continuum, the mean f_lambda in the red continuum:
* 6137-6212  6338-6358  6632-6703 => 0.2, 12.2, 11.8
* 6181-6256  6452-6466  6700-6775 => -0.9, 11.9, 11.8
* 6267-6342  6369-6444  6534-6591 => -1.1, 12.1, 12.3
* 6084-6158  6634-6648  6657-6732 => 0.3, 12.6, 11.9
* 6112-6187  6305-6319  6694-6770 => 0.1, 12.4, 11.8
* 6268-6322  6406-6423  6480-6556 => -0.4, 12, 12.1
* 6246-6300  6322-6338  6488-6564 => -0.5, 11.9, 12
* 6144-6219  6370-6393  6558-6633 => -0.6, 12.1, 12.2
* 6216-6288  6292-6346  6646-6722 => -1.2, 11.8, 11.8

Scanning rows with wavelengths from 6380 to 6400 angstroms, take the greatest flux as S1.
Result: 12.86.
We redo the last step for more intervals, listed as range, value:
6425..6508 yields 12.79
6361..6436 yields 12.92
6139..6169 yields 13.21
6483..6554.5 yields 12.95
